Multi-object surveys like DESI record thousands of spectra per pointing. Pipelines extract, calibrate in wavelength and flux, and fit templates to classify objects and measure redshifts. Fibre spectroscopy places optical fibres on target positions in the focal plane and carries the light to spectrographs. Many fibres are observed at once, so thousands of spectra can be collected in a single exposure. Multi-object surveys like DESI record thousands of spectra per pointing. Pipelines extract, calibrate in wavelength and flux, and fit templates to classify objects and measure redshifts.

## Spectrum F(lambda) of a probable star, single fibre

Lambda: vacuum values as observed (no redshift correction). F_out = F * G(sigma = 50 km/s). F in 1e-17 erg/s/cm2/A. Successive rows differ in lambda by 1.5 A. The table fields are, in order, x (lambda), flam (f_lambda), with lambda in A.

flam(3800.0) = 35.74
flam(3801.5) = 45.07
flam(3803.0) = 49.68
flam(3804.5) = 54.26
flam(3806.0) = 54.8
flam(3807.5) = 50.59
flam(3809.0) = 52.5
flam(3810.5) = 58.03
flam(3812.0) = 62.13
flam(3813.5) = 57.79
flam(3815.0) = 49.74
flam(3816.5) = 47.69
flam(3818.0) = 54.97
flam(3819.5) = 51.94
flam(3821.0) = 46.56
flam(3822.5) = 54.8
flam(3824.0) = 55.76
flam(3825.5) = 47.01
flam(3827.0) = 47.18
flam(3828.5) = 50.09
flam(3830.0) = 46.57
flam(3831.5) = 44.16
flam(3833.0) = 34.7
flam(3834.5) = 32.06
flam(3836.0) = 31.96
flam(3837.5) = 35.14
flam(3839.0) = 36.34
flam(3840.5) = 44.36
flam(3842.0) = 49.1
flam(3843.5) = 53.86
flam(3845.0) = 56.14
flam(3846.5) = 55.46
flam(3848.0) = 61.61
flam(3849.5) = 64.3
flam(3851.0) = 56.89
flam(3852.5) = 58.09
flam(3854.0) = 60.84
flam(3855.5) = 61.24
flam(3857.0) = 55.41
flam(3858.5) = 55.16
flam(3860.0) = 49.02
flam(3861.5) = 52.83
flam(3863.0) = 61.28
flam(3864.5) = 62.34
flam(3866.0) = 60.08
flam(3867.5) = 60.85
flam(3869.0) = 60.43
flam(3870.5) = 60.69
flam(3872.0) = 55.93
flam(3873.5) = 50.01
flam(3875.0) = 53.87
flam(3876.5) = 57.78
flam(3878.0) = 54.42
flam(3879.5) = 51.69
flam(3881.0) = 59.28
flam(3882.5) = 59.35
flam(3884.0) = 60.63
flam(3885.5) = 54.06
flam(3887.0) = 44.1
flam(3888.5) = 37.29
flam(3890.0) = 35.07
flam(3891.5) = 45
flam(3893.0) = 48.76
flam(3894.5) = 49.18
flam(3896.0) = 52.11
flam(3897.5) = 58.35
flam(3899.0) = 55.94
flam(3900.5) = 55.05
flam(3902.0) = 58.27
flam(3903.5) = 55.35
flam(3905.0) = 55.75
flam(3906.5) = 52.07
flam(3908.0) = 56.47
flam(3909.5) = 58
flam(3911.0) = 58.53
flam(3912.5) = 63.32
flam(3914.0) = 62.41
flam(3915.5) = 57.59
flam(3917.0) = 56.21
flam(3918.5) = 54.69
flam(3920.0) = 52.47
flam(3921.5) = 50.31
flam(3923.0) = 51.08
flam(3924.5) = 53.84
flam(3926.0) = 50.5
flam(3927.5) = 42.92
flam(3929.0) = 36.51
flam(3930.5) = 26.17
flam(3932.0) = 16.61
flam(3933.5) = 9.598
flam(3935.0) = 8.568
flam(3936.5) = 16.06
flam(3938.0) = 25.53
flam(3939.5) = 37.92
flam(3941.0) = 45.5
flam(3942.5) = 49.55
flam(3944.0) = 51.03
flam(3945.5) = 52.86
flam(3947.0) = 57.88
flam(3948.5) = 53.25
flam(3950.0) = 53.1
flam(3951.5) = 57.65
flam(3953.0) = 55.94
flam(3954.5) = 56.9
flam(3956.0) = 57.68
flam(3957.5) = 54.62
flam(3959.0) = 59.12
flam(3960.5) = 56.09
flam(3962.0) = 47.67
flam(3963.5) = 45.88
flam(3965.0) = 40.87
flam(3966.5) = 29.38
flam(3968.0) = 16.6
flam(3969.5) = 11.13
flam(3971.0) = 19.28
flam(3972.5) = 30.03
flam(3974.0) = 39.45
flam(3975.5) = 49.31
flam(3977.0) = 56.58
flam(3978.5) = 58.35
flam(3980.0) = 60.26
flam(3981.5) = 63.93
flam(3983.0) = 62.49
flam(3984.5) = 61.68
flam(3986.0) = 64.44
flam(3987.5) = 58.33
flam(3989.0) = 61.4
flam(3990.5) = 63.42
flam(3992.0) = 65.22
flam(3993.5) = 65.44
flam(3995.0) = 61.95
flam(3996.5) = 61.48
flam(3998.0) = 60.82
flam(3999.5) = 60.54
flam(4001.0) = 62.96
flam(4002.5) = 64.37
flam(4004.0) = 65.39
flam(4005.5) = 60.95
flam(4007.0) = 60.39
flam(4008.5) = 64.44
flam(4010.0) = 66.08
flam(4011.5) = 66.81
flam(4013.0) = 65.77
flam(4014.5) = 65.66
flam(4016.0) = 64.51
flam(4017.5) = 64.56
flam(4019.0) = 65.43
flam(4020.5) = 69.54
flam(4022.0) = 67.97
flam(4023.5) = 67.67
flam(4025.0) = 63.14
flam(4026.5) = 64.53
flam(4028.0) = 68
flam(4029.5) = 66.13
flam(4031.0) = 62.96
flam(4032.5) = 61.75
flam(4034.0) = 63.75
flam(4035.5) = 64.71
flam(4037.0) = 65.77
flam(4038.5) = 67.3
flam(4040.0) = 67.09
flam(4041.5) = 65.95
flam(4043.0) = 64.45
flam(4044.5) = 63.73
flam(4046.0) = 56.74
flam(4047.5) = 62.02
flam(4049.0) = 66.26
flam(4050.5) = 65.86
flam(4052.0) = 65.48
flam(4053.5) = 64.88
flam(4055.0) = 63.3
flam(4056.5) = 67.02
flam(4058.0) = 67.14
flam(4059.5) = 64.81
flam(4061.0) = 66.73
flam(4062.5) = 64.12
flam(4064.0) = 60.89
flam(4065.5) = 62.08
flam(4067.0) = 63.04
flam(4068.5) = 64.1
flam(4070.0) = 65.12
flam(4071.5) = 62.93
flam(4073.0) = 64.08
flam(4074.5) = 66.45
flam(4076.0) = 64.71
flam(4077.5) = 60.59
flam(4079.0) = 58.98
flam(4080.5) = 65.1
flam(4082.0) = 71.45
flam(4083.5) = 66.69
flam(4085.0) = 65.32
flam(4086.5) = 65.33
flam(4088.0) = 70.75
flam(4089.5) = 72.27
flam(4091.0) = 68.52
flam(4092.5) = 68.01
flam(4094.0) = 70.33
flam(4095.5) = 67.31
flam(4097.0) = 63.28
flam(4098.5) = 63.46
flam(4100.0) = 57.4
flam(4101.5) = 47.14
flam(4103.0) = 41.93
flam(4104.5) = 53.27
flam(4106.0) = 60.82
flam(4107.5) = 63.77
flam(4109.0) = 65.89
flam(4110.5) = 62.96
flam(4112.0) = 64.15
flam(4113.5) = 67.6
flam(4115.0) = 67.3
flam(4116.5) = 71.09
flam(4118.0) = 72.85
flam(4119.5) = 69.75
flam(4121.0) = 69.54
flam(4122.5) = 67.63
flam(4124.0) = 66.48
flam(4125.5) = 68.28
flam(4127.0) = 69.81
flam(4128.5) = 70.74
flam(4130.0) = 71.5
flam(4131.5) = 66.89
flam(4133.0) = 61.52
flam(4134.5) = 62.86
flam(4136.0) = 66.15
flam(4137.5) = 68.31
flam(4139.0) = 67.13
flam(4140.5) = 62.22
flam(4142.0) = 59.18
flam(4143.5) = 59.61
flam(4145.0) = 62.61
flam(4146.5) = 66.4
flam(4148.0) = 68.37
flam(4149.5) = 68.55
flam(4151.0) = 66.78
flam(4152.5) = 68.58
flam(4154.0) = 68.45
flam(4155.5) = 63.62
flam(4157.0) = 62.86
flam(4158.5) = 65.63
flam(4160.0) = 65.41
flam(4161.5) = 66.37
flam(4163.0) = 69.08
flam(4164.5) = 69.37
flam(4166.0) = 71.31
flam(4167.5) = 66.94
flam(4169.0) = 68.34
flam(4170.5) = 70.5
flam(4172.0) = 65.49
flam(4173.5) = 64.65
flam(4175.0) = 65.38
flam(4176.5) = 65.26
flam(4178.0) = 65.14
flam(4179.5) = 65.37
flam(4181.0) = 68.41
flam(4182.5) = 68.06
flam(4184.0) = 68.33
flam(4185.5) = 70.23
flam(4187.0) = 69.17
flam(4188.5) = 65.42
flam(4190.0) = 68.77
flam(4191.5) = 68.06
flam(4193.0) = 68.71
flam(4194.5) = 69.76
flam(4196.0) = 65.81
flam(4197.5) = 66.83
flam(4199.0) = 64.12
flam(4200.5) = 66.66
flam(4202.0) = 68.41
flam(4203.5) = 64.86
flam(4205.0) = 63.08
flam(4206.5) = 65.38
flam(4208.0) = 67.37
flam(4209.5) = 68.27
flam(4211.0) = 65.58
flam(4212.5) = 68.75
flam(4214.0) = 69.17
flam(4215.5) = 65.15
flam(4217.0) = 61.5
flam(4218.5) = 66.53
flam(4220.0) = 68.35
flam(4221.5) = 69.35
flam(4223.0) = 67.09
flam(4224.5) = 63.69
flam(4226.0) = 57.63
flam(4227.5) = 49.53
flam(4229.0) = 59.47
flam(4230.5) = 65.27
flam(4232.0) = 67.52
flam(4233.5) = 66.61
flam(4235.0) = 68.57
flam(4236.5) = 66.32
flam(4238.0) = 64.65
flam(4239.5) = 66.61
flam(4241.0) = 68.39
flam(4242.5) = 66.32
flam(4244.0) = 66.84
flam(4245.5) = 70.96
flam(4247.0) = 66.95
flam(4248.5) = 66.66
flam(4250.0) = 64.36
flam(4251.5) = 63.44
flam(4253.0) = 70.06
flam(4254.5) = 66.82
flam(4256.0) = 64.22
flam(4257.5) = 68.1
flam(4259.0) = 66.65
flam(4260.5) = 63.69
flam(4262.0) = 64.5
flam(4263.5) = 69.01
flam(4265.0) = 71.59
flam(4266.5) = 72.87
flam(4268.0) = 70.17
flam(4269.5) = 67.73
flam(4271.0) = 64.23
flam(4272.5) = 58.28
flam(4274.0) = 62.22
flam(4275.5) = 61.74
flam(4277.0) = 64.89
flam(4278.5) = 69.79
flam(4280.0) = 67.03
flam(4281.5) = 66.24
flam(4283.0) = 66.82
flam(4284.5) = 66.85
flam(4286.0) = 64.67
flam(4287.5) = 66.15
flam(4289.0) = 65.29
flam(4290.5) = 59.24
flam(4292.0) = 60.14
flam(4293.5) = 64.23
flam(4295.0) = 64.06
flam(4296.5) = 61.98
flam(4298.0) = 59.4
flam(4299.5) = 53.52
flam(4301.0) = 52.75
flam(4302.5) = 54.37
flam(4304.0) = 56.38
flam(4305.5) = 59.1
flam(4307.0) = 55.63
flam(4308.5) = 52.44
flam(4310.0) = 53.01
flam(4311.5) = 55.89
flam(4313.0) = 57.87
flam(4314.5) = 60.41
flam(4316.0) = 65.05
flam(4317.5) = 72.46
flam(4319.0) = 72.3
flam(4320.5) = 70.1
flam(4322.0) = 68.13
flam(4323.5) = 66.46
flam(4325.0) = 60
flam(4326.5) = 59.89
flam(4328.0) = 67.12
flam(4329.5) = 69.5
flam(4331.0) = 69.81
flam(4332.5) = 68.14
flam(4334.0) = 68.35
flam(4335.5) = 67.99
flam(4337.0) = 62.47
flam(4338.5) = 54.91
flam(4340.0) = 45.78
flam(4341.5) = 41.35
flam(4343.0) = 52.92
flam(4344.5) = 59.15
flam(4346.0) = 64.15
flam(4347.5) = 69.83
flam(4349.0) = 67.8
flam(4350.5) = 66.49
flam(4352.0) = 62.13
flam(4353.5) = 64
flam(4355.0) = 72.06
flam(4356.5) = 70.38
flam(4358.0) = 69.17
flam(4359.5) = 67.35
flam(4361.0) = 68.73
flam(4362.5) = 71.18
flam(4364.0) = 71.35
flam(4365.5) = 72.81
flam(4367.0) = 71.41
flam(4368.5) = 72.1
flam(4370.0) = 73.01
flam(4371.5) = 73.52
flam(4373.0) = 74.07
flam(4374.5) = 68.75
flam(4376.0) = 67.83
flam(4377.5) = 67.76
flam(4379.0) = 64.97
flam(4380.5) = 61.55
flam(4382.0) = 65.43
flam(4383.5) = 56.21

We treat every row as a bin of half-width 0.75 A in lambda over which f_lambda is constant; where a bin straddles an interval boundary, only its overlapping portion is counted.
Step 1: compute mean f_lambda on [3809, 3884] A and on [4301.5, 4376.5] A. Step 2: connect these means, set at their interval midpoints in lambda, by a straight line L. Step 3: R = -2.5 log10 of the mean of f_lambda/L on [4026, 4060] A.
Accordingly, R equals -0.13 mag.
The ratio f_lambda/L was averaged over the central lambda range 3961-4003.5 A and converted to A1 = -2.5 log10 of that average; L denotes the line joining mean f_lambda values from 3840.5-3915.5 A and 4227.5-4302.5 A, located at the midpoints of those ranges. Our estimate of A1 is 0.12 mag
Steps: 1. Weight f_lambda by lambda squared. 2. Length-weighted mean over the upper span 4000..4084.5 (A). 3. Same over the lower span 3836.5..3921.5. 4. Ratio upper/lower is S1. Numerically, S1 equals 1.29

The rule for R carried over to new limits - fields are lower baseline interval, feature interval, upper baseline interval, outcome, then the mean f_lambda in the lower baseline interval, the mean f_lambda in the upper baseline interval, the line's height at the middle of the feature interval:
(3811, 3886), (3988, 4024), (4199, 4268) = -0.11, 52.9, 66.1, 58.3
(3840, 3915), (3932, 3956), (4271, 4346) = 0.32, 55.2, 61.7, 56.2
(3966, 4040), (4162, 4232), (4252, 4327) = -0.07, 58.8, 63.5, 62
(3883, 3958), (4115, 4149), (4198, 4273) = -0.11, 48.2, 66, 60.1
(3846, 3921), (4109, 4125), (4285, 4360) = -0.15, 55.5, 62.2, 59.1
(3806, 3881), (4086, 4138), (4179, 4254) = -0.05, 52.6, 66.3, 62.4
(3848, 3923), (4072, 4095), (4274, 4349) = -0.14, 55.3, 62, 58.4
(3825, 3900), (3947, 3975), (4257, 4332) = 0.23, 51.8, 63.6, 54.5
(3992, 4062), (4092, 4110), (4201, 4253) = 0.08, 64.6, 65.6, 65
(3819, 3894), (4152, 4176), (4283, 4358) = -0.14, 51.6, 62.2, 58.6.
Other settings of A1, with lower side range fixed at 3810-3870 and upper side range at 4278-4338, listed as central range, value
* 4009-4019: -0.17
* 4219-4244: -0.06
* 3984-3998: -0.13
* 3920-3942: 0.49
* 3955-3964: 0.02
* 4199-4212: -0.10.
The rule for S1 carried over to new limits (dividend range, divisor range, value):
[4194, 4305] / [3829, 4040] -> 1.42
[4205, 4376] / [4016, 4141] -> 1.10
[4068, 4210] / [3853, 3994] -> 1.46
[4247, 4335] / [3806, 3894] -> 1.53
